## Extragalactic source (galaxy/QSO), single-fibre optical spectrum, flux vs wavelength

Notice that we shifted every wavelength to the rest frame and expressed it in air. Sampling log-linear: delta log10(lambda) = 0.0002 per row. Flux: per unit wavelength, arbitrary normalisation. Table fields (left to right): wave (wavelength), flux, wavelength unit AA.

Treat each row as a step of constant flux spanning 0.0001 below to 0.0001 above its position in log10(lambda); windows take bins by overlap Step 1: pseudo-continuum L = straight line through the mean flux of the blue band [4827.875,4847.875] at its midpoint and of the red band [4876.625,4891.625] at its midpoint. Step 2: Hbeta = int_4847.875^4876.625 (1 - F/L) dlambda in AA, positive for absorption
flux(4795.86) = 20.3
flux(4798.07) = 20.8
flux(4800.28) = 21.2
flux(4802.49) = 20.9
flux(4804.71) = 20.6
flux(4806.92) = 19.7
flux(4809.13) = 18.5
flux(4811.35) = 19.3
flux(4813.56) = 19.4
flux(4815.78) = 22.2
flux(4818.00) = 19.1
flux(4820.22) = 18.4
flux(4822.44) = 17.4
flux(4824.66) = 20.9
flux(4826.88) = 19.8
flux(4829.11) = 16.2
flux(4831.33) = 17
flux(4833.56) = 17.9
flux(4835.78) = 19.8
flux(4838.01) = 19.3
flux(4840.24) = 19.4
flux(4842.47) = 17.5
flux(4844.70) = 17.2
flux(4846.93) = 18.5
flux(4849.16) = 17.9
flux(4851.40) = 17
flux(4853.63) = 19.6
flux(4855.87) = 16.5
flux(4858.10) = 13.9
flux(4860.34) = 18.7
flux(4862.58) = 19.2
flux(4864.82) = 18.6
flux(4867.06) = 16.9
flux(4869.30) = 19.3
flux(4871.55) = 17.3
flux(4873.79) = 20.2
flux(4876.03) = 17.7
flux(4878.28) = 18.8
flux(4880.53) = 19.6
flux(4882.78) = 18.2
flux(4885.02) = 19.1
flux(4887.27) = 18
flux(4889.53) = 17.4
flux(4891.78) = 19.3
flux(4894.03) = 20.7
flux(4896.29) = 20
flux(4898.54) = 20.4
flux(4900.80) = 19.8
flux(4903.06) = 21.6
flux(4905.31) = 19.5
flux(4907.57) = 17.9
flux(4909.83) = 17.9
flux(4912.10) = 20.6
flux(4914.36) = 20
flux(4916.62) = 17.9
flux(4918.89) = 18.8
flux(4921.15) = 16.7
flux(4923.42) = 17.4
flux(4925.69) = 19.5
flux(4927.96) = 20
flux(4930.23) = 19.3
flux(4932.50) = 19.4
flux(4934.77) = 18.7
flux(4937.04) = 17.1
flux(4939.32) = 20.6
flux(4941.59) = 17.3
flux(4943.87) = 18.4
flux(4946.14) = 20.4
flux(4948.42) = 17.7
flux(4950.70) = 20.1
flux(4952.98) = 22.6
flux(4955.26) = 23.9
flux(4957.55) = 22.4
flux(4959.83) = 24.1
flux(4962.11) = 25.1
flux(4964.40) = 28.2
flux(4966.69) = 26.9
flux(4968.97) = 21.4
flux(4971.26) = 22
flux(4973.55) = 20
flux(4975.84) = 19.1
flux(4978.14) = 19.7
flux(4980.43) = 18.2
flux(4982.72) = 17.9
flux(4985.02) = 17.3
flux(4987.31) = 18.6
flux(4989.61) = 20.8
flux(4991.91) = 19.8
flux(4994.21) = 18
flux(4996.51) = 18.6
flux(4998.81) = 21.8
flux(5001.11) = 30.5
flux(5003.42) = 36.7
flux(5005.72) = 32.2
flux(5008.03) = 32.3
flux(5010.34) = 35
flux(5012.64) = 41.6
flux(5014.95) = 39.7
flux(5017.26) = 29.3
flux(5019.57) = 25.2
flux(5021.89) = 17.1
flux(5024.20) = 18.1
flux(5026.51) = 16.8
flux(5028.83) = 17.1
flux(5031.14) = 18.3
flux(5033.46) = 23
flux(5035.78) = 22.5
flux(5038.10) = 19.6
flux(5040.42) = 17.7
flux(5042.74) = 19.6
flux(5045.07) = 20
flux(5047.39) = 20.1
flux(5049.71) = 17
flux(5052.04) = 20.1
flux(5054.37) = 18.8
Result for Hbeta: 0.6 AA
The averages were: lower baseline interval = 18.1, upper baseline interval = 18.5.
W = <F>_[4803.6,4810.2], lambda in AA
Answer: 19.6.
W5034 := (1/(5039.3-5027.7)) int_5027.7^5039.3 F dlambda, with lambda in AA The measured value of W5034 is 20.1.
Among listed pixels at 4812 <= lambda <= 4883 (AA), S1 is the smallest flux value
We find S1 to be 13.9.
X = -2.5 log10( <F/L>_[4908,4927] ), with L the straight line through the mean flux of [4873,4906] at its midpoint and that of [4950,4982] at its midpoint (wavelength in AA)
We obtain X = 0.10 mag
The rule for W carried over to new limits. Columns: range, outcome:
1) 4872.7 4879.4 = 18.9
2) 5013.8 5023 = 27.8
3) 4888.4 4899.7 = 19.6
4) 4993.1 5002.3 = 22.3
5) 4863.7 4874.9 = 18.5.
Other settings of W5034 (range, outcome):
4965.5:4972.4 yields 23.5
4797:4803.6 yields 21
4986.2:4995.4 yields 19.3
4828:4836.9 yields 17.7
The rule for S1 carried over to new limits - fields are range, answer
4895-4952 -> 16.7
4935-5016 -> 17.1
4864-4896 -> 16.9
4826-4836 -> 16.2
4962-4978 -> 19.1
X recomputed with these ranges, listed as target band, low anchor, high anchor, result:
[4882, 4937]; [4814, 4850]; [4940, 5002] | 0.05 mag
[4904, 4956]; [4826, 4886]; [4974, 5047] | 0.08 mag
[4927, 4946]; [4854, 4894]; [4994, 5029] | 0.18 mag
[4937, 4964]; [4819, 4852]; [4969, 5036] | 0.04 mag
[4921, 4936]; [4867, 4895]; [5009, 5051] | 0.07 mag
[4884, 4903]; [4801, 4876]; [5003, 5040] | 0.08 mag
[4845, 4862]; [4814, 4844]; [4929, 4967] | 0.11 mag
